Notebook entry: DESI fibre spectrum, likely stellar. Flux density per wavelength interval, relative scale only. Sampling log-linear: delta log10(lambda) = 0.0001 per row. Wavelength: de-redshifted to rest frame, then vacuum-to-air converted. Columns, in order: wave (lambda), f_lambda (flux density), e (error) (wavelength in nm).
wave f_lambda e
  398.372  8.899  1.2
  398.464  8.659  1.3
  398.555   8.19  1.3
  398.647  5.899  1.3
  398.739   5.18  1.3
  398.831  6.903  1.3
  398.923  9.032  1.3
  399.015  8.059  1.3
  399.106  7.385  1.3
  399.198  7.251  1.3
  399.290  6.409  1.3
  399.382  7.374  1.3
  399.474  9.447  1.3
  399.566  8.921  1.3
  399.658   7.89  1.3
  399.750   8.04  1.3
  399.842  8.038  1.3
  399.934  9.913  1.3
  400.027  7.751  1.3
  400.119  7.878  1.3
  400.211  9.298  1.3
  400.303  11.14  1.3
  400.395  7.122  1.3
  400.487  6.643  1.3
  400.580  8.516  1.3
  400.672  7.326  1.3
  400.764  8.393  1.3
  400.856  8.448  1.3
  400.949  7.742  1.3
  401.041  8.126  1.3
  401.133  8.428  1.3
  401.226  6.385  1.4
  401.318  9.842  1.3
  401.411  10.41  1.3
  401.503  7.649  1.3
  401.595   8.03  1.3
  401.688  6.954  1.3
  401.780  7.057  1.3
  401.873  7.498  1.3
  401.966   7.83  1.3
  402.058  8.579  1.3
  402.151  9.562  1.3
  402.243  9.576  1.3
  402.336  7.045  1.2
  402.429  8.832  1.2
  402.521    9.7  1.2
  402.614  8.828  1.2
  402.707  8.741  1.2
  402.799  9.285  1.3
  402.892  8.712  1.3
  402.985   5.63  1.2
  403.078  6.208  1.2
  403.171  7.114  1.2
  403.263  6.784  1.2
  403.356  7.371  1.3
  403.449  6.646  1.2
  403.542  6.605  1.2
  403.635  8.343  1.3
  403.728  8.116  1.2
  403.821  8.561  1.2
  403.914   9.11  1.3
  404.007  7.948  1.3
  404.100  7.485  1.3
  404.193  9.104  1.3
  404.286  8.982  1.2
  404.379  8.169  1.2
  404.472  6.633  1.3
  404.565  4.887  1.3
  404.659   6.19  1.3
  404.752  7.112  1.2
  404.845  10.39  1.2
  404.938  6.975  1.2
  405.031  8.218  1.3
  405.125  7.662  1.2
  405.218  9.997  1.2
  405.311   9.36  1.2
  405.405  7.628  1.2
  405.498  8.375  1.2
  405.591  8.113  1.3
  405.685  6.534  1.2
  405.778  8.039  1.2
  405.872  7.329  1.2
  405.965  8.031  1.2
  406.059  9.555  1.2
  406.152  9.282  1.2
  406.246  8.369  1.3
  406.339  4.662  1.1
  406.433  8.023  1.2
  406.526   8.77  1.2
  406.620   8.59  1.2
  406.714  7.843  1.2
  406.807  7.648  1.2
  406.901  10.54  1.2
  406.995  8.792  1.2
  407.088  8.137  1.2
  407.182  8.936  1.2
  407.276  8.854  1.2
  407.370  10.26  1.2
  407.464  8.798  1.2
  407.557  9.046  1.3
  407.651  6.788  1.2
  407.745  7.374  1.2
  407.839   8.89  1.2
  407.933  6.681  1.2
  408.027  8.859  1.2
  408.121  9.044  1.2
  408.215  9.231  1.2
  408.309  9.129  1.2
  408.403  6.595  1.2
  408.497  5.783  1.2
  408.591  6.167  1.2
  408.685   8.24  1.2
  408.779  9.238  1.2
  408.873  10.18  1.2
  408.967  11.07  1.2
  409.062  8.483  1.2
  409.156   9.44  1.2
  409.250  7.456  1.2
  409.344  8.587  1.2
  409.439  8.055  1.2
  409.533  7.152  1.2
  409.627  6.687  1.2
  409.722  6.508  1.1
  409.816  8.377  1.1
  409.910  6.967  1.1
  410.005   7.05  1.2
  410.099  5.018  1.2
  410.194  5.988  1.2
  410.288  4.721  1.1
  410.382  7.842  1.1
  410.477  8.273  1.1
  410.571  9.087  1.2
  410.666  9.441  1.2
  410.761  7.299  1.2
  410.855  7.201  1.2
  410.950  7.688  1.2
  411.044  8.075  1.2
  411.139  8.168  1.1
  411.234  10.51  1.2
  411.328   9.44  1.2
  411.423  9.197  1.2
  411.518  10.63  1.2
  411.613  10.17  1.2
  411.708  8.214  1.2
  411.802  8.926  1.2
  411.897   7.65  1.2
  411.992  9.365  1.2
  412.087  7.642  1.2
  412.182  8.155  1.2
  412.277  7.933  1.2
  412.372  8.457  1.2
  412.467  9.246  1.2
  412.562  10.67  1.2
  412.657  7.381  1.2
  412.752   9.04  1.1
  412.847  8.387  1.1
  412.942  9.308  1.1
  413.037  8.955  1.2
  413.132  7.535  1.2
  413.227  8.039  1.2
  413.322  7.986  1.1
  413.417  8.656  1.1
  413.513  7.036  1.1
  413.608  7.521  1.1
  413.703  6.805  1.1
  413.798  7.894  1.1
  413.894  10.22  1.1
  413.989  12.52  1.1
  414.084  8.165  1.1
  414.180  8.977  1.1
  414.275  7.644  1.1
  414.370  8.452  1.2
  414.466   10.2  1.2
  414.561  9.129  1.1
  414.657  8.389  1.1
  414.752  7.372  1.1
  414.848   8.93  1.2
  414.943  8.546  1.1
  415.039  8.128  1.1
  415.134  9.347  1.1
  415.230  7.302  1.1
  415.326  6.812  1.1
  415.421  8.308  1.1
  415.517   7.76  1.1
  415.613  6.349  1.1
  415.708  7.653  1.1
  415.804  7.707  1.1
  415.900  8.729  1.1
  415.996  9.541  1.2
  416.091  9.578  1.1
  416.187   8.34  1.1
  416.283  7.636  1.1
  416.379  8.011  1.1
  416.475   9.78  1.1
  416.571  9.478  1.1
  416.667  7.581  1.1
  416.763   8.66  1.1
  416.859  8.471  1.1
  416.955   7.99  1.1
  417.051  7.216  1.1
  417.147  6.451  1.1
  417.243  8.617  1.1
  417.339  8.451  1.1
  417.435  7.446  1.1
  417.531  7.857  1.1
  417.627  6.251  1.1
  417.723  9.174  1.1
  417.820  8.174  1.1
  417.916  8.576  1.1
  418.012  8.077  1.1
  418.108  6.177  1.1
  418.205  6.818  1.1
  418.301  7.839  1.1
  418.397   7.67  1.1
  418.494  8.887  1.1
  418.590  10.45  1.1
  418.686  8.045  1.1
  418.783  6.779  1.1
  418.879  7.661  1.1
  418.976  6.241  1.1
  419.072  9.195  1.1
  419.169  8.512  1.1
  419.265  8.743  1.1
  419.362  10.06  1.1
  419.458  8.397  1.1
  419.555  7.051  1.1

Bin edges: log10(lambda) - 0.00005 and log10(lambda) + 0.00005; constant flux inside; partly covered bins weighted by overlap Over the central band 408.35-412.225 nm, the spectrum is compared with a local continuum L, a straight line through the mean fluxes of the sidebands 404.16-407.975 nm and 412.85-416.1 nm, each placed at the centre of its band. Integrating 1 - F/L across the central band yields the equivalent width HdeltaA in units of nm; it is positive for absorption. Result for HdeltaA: 0.09 nm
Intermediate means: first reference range 8.13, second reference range 8.38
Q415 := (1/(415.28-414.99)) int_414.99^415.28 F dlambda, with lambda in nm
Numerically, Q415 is 8.23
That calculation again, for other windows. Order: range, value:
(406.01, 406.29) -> 9.05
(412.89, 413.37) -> 8.38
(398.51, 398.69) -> 7.05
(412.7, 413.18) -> 8.64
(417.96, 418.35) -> 7.25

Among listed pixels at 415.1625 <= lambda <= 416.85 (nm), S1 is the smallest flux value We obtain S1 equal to 6.349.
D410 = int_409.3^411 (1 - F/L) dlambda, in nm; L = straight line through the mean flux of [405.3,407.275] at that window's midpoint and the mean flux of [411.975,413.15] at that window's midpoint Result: 0.23 nm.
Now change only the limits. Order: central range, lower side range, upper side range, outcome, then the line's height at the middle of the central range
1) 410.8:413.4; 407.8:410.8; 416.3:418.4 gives -0.25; 7.89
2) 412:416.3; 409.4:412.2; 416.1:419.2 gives -0.22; 8.01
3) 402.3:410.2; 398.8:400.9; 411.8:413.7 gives 0.22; 8.25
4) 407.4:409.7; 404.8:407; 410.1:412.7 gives 0.03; 8.31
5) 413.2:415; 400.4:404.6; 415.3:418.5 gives -0.13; 7.99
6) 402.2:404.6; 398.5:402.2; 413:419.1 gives 0.05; 8.05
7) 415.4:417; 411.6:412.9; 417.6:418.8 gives -0.03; 8.19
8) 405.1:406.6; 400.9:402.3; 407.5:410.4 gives -0.03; 7.96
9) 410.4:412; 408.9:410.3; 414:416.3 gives -0.20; 7.78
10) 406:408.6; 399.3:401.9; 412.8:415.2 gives 0.04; 8.38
